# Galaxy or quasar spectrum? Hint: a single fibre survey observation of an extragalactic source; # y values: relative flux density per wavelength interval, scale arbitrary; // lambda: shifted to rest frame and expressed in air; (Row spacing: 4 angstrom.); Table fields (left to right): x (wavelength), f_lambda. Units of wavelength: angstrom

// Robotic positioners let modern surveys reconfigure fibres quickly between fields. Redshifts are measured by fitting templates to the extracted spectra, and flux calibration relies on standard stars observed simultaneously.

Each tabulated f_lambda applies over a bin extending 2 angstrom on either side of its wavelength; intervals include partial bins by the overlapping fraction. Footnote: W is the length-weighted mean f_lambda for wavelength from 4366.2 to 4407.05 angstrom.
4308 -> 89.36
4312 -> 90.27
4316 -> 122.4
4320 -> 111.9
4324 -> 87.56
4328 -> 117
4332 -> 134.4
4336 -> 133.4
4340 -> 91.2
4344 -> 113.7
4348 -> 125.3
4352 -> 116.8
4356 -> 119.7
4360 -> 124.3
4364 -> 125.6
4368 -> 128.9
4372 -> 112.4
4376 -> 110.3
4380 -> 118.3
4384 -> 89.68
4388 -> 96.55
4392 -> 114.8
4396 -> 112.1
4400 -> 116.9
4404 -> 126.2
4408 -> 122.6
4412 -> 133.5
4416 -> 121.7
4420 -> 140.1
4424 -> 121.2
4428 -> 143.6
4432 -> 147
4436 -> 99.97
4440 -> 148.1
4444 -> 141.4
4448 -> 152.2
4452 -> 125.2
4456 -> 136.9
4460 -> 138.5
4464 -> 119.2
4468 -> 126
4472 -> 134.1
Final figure 113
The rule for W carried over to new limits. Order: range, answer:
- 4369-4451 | 124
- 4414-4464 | 134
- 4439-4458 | 140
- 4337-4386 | 115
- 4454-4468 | 131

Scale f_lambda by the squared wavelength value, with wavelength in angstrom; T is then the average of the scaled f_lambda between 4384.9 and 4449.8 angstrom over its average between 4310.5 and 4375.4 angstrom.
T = 1.13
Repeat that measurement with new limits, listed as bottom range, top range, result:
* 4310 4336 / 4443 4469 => 1.27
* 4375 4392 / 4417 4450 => 1.33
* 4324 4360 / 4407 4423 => 1.14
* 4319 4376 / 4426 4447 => 1.22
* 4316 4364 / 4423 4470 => 1.20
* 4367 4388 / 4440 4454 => 1.33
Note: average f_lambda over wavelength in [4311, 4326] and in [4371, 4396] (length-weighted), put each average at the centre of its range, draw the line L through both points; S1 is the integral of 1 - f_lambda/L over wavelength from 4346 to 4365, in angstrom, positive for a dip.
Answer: -2.9 angstrom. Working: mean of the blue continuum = 104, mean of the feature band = 122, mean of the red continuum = 107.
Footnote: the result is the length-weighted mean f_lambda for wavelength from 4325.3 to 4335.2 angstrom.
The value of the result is 124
